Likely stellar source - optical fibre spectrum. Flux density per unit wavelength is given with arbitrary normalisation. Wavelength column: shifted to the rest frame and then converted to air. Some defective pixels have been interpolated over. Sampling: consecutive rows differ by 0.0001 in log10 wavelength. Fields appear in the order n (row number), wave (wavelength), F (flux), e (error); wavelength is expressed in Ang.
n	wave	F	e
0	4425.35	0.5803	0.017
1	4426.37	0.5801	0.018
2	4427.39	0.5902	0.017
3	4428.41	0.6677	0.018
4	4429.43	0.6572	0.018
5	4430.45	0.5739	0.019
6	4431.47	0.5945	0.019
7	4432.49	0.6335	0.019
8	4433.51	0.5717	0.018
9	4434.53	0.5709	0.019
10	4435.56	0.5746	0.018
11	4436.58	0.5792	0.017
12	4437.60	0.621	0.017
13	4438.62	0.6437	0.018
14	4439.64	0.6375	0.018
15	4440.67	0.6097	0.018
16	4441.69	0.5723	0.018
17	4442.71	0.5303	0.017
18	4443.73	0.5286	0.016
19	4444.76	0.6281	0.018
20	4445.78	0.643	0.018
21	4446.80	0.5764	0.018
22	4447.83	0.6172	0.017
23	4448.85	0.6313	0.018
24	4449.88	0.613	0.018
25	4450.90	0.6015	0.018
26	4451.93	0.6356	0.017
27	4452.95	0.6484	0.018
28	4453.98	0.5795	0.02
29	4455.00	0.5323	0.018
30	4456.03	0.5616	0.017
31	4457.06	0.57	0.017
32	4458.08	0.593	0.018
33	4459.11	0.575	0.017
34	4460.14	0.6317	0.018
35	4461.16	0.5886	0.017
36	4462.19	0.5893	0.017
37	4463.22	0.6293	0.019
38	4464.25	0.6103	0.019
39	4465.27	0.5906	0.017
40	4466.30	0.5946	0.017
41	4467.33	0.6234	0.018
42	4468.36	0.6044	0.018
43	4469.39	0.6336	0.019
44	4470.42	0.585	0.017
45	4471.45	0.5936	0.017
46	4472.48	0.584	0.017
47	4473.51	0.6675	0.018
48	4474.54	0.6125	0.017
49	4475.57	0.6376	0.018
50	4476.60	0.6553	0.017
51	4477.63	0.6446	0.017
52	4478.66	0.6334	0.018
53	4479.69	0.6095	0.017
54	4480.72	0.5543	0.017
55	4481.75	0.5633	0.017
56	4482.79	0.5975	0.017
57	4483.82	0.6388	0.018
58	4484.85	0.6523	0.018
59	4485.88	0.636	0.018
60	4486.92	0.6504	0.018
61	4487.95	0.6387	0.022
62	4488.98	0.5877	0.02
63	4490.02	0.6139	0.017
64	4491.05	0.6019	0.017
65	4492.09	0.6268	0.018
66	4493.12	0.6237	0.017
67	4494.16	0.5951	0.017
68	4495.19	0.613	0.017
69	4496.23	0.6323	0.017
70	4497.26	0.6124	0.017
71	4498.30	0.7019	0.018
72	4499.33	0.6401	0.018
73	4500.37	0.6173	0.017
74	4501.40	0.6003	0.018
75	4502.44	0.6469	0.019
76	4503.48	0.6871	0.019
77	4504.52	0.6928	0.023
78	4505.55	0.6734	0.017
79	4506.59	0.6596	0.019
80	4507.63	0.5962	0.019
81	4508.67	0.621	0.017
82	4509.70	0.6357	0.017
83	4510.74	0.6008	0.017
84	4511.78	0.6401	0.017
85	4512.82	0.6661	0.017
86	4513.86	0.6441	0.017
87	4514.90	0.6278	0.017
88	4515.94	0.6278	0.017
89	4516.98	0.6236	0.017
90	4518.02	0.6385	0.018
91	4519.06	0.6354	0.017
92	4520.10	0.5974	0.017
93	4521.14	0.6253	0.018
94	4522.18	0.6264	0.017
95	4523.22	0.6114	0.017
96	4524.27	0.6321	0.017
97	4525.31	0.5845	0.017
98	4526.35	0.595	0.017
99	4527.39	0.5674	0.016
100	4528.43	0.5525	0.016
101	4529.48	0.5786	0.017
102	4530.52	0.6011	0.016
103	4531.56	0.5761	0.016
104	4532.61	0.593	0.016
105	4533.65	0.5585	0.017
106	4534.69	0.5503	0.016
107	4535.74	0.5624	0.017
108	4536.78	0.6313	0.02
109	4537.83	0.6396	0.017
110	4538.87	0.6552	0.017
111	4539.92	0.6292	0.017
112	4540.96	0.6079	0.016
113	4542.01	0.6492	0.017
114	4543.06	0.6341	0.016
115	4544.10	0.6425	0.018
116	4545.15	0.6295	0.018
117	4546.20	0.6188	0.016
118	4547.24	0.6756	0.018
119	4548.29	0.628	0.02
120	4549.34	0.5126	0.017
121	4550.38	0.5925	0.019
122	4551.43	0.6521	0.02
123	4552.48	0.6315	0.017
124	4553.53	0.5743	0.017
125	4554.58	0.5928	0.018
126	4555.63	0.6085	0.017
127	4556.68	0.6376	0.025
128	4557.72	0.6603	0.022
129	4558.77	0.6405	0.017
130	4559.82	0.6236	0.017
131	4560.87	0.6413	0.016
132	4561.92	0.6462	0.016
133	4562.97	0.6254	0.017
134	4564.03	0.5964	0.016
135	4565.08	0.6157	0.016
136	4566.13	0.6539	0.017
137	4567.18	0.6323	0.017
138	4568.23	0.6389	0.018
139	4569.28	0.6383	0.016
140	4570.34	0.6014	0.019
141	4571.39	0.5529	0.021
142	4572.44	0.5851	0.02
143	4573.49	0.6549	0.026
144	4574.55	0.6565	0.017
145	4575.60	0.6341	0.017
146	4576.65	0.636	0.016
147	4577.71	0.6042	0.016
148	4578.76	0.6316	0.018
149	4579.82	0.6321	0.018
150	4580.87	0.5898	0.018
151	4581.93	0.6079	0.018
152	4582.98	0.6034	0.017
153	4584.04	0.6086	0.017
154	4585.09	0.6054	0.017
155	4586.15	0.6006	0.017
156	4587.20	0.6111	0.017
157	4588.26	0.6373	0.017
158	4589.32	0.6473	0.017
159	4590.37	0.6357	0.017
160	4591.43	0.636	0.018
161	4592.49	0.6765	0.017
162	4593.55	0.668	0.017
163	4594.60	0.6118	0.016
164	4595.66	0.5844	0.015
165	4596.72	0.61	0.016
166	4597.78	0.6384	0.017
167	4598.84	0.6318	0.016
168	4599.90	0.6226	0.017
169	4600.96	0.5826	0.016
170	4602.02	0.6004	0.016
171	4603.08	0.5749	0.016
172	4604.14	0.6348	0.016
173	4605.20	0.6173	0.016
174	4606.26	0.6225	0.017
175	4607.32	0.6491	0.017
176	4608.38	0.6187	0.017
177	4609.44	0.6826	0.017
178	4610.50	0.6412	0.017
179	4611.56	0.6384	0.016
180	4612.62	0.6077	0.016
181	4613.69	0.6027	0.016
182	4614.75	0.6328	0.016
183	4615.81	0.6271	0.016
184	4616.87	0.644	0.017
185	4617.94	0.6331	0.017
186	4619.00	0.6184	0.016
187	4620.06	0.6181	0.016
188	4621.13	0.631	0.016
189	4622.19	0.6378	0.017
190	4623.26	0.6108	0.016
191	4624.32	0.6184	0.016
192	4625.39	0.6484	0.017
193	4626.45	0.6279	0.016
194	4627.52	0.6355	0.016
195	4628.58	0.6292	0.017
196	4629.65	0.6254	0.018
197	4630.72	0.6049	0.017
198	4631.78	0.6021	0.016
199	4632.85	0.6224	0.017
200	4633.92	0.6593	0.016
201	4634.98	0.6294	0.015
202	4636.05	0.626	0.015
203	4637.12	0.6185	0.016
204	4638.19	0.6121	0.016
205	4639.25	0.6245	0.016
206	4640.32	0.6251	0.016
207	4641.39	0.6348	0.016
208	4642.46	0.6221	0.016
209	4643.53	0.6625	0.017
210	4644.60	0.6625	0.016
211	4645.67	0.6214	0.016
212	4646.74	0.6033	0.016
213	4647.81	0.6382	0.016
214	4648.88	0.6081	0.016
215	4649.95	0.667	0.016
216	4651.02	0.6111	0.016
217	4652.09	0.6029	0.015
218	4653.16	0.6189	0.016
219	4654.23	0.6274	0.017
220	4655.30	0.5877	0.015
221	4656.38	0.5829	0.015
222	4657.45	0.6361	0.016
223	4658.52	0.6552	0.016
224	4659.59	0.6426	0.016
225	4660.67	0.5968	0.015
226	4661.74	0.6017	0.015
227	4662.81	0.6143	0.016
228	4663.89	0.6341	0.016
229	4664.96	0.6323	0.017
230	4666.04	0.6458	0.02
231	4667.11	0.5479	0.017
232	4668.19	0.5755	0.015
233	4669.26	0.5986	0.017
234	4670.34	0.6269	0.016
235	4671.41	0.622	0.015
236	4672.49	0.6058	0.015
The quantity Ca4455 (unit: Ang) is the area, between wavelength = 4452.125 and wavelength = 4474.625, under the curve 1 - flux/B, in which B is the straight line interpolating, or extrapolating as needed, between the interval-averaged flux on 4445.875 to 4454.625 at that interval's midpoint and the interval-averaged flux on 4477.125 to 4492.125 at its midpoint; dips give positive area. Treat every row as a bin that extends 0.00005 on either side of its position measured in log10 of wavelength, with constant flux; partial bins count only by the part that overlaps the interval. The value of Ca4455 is 0.5 Ang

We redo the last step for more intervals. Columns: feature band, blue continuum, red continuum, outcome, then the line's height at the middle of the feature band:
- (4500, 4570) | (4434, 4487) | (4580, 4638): -0.72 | 0.615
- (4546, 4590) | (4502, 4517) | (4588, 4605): 0.72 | 0.63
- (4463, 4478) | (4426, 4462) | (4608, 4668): -0.37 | 0.602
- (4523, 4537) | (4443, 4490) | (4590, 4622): 0.74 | 0.616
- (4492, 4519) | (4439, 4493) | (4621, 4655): -1.09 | 0.612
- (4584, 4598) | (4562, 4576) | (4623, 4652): -0.06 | 0.624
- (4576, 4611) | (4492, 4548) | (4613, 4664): 0.05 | 0.624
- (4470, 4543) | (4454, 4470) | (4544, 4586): -1.70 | 0.606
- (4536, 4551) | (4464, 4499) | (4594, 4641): -0.07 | 0.621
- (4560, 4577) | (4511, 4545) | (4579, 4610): -0.19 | 0.618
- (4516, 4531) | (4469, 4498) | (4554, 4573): 0.35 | 0.62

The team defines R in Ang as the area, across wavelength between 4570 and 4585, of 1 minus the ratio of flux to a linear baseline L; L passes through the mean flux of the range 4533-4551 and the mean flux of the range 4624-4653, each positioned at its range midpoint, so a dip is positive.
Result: 0.1 Ang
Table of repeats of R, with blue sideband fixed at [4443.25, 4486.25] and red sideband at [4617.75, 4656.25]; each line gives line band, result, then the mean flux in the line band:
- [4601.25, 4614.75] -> -0.04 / 0.624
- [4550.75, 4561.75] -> -0.17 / 0.626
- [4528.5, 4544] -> 0.26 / 0.604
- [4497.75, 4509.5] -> -0.72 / 0.649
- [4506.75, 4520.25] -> -0.37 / 0.629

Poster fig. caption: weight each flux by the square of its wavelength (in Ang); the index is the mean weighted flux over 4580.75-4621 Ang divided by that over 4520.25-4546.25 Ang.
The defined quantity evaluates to 1.06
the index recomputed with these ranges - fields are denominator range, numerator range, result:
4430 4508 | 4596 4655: 1.09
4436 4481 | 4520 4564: 1.05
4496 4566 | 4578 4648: 1.04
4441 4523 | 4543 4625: 1.06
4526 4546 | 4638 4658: 1.09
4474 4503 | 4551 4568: 1.04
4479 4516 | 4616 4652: 1.06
